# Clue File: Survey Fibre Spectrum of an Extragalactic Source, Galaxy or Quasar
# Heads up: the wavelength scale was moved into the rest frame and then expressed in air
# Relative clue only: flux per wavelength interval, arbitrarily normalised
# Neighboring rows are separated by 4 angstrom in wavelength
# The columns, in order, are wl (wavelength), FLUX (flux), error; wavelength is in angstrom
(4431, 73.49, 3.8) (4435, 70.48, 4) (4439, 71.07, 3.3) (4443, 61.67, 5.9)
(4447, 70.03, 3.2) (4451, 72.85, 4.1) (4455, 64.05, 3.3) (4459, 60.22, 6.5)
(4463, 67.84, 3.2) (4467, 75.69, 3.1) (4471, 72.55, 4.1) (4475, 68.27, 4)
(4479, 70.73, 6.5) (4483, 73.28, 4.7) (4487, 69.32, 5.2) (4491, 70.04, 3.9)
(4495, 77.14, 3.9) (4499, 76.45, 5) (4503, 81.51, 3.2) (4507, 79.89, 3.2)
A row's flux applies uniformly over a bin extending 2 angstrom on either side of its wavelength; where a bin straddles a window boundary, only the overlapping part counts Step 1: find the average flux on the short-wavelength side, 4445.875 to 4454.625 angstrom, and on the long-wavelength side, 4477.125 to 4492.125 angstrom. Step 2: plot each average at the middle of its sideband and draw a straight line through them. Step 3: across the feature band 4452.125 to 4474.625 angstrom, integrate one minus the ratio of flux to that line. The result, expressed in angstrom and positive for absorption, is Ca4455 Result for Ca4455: 0.7 angstrom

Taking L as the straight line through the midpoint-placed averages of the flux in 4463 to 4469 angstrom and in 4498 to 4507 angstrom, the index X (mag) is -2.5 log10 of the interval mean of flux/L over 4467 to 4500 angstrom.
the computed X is 0.06 mag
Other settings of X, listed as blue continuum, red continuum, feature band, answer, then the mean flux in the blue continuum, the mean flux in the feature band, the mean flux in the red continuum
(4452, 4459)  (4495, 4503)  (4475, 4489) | 0.027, 64.2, 70.7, 77.9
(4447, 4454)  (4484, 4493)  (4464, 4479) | -0.020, 70.8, 71.7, 70.1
